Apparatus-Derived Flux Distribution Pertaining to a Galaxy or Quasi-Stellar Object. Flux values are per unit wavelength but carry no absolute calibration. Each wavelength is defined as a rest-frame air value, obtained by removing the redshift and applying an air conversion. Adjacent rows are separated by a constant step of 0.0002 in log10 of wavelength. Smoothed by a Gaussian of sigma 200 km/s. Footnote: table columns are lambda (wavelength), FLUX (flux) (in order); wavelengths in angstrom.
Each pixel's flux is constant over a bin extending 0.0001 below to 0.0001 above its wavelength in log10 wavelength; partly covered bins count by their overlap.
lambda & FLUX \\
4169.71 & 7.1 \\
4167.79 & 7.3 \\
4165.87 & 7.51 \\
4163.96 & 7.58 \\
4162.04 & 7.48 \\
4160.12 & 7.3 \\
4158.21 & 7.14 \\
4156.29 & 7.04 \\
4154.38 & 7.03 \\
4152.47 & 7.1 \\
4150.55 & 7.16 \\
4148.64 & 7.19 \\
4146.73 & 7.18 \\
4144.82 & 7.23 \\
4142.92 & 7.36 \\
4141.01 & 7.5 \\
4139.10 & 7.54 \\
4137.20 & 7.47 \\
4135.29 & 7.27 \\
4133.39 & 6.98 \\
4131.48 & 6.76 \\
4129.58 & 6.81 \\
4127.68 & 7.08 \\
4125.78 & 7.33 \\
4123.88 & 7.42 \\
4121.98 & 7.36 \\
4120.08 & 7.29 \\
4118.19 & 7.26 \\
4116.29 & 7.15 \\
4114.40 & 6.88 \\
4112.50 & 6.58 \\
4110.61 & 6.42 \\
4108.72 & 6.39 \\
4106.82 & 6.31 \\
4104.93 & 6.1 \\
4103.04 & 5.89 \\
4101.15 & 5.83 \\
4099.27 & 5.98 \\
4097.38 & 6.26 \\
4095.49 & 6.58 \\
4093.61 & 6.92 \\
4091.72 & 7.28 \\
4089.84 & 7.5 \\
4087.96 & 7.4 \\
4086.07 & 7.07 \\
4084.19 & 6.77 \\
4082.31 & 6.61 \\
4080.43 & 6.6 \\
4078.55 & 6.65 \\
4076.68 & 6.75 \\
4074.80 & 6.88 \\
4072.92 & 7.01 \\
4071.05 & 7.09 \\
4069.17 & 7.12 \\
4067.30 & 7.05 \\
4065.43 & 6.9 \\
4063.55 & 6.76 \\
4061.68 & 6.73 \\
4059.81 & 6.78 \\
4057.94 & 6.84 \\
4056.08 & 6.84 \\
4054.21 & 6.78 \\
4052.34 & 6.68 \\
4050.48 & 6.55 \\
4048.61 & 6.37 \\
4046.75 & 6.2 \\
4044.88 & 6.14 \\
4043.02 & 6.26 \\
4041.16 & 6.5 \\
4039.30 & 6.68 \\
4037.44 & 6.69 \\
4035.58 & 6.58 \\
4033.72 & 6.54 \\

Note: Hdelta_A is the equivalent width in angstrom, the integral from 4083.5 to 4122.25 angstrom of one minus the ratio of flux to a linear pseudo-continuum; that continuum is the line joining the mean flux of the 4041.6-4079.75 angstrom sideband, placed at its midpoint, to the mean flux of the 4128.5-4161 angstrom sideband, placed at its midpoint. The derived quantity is 1.3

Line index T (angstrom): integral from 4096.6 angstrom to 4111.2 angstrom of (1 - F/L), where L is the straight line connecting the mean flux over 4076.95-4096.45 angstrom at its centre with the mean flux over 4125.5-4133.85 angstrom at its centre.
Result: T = 1.7 angstrom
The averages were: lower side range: 6.93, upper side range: 6.96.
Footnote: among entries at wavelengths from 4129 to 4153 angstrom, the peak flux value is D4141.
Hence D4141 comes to 7.54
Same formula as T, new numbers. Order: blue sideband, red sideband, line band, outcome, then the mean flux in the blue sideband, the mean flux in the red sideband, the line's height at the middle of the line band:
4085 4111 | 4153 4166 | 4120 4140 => -0.8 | 6.57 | 7.28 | 6.94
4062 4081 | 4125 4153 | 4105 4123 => 0.7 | 6.88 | 7.2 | 7.08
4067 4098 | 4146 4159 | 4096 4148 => 1.1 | 6.92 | 7.12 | 7.03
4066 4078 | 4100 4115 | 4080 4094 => -0.8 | 6.97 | 6.28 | 6.68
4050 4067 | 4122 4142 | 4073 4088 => 0.2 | 6.78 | 7.22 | 6.91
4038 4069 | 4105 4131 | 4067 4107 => 0.4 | 6.64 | 6.91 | 6.78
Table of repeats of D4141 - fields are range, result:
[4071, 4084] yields 7.09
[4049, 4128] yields 7.5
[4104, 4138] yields 7.47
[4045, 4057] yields 6.84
